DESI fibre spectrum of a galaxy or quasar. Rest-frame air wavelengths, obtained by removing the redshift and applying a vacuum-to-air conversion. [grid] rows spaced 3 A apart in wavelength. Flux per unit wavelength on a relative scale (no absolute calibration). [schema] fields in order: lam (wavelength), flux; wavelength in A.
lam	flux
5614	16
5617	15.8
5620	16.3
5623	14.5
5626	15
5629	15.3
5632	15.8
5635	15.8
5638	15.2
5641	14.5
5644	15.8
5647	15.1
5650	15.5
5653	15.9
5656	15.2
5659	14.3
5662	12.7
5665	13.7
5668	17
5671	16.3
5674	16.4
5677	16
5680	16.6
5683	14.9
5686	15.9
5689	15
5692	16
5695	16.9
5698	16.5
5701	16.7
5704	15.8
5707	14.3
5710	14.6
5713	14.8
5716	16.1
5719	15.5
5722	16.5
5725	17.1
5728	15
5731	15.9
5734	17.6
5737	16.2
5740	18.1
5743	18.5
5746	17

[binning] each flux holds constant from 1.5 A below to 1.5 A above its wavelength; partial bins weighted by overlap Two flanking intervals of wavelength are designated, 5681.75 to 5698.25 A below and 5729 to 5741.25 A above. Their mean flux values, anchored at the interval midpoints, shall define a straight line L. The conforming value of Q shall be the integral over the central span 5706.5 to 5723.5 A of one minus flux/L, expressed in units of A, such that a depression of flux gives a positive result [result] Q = 1.1 A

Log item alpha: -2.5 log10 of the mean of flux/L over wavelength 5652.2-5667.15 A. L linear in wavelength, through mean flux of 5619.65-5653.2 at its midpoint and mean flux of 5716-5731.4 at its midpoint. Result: 0.08 mag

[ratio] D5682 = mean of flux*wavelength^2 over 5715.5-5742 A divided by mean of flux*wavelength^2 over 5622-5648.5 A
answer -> 1.12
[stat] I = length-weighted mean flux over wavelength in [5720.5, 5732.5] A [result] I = 16.1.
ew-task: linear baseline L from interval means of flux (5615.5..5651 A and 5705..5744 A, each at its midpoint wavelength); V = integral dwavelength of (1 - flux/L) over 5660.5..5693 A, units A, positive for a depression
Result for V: 0.52 A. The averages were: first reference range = 15.4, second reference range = 16.1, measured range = 15.5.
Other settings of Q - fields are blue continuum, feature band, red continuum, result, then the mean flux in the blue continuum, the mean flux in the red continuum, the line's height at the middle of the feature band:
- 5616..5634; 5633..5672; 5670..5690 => 1.29 A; 15.5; 15.9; 15.7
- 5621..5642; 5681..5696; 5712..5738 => 0.02 A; 15.2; 16.1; 15.7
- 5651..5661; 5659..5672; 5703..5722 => 0.23 A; 15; 15.3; 15.1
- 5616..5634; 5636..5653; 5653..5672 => -0.14 A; 15.5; 14.9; 15.2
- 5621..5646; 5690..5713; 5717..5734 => 0.24 A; 15.3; 16.1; 15.9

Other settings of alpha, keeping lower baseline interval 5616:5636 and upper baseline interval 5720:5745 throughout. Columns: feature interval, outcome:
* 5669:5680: -0.015 mag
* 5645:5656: 0.023 mag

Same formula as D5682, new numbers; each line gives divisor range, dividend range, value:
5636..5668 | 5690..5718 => 1.07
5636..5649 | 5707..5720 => 1.02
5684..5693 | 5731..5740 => 1.11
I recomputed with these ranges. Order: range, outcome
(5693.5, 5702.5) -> 16.7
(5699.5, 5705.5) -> 16.2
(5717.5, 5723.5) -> 16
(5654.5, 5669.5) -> 14.6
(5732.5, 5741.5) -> 17.3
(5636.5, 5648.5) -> 15.2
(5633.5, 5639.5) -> 15.5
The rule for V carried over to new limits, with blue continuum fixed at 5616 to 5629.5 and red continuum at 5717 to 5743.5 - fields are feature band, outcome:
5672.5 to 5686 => 0.1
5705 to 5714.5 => 1.0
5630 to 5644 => 0.1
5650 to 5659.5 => 0.3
